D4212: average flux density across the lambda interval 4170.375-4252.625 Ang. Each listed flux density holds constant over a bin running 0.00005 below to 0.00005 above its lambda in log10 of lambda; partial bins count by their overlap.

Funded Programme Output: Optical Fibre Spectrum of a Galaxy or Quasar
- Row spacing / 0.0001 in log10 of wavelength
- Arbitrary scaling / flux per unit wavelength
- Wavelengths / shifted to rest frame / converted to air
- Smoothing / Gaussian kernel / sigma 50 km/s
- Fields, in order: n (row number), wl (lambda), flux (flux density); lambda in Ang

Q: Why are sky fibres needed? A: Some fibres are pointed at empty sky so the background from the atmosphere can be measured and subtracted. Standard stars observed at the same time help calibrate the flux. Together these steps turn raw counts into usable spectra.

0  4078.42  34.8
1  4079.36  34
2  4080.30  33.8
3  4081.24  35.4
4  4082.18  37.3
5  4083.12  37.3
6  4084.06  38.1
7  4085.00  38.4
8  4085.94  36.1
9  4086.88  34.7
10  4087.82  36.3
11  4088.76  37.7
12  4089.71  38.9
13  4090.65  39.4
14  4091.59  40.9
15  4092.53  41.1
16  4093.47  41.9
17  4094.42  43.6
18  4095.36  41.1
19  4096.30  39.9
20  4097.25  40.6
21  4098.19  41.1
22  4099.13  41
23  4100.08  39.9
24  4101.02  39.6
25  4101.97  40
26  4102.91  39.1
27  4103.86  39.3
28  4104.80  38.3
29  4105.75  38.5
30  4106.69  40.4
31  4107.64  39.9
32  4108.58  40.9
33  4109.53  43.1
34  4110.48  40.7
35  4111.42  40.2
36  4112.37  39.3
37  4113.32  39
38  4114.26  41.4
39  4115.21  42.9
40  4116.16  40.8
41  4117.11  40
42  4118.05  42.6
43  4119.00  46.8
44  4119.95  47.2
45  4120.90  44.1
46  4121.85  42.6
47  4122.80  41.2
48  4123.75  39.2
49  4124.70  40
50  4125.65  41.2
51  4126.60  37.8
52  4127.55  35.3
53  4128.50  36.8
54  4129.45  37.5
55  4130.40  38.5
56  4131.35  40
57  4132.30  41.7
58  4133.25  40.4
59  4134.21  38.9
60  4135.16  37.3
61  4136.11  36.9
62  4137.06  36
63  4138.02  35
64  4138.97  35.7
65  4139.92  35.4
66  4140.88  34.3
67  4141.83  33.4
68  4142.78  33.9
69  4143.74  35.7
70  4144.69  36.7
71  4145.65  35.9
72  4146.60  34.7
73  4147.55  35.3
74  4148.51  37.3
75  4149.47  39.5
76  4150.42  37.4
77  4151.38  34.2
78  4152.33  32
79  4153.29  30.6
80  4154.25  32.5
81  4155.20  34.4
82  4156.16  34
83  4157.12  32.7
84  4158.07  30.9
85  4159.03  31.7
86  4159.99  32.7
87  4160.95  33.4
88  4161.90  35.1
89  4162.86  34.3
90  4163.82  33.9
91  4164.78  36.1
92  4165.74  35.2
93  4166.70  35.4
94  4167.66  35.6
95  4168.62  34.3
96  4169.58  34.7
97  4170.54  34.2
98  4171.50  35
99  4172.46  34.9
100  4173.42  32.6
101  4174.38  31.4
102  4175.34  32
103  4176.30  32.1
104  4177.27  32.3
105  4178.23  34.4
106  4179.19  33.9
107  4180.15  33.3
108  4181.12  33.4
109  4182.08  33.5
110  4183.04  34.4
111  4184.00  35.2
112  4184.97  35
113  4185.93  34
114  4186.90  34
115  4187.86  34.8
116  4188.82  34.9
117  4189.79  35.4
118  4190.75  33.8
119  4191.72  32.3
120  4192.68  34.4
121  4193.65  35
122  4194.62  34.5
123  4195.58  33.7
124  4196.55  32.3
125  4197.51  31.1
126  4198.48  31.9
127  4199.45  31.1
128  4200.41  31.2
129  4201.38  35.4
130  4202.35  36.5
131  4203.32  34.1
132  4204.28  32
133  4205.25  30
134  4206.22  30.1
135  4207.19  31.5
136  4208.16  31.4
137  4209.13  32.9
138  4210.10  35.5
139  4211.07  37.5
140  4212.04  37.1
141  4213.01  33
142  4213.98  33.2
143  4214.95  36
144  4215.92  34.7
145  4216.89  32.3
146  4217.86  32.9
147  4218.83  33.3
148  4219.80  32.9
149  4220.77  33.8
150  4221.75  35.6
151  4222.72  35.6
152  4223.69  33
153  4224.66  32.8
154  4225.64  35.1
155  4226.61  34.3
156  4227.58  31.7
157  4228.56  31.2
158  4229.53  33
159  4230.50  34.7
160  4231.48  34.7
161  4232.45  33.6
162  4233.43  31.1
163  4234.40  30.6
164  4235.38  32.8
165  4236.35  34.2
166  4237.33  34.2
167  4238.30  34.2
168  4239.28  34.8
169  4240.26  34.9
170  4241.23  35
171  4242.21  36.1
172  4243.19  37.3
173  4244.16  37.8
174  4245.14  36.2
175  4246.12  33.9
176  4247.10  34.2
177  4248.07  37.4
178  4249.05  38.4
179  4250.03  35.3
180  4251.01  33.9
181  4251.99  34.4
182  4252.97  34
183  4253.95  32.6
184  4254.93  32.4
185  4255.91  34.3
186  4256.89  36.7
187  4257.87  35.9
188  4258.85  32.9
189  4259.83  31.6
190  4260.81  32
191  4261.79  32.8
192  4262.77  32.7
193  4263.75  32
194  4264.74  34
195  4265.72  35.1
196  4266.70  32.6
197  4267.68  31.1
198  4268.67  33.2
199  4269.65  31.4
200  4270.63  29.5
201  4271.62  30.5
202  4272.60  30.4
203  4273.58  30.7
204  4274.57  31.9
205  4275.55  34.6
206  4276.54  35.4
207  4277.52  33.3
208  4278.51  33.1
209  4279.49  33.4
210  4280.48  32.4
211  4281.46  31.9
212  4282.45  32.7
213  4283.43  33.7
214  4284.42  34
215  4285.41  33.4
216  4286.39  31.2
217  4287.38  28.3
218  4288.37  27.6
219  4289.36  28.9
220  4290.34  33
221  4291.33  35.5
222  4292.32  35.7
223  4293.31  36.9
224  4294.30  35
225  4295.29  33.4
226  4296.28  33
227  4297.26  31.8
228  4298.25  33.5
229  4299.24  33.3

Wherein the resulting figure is 33.9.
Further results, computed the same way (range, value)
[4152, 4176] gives 33.6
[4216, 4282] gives 33.6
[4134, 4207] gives 34.1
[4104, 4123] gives 41.5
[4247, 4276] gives 33.3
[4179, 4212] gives 33.6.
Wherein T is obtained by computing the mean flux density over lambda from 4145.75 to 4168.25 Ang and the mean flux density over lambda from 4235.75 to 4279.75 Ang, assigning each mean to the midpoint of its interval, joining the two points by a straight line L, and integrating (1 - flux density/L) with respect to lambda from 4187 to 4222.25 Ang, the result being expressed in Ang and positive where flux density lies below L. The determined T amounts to 0.5 Ang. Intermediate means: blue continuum 34.3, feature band 33.6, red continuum 33.8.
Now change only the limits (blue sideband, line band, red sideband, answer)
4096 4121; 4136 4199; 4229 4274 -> 6.3 Ang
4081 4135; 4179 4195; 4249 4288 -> 1.0 Ang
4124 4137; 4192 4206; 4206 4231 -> 0.7 Ang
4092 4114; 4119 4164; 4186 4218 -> 1.4 Ang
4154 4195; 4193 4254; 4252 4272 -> -1.0 Ang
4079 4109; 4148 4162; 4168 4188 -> 0.5 Ang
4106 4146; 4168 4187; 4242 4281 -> 1.7 Ang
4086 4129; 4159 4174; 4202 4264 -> 1.2 Ang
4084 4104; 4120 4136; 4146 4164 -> -1.4 Ang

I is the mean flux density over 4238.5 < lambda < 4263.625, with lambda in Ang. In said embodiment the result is 34.7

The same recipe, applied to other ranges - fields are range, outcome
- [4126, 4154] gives 36.3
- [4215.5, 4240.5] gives 33.5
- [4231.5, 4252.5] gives 34.8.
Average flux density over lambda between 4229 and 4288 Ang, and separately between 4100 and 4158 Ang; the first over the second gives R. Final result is 0.88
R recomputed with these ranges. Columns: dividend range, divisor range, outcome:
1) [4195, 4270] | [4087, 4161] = 0.88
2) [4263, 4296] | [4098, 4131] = 0.81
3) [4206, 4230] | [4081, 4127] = 0.84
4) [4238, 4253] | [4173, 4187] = 1.06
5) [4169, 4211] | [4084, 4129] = 0.83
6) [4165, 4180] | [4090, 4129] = 0.83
